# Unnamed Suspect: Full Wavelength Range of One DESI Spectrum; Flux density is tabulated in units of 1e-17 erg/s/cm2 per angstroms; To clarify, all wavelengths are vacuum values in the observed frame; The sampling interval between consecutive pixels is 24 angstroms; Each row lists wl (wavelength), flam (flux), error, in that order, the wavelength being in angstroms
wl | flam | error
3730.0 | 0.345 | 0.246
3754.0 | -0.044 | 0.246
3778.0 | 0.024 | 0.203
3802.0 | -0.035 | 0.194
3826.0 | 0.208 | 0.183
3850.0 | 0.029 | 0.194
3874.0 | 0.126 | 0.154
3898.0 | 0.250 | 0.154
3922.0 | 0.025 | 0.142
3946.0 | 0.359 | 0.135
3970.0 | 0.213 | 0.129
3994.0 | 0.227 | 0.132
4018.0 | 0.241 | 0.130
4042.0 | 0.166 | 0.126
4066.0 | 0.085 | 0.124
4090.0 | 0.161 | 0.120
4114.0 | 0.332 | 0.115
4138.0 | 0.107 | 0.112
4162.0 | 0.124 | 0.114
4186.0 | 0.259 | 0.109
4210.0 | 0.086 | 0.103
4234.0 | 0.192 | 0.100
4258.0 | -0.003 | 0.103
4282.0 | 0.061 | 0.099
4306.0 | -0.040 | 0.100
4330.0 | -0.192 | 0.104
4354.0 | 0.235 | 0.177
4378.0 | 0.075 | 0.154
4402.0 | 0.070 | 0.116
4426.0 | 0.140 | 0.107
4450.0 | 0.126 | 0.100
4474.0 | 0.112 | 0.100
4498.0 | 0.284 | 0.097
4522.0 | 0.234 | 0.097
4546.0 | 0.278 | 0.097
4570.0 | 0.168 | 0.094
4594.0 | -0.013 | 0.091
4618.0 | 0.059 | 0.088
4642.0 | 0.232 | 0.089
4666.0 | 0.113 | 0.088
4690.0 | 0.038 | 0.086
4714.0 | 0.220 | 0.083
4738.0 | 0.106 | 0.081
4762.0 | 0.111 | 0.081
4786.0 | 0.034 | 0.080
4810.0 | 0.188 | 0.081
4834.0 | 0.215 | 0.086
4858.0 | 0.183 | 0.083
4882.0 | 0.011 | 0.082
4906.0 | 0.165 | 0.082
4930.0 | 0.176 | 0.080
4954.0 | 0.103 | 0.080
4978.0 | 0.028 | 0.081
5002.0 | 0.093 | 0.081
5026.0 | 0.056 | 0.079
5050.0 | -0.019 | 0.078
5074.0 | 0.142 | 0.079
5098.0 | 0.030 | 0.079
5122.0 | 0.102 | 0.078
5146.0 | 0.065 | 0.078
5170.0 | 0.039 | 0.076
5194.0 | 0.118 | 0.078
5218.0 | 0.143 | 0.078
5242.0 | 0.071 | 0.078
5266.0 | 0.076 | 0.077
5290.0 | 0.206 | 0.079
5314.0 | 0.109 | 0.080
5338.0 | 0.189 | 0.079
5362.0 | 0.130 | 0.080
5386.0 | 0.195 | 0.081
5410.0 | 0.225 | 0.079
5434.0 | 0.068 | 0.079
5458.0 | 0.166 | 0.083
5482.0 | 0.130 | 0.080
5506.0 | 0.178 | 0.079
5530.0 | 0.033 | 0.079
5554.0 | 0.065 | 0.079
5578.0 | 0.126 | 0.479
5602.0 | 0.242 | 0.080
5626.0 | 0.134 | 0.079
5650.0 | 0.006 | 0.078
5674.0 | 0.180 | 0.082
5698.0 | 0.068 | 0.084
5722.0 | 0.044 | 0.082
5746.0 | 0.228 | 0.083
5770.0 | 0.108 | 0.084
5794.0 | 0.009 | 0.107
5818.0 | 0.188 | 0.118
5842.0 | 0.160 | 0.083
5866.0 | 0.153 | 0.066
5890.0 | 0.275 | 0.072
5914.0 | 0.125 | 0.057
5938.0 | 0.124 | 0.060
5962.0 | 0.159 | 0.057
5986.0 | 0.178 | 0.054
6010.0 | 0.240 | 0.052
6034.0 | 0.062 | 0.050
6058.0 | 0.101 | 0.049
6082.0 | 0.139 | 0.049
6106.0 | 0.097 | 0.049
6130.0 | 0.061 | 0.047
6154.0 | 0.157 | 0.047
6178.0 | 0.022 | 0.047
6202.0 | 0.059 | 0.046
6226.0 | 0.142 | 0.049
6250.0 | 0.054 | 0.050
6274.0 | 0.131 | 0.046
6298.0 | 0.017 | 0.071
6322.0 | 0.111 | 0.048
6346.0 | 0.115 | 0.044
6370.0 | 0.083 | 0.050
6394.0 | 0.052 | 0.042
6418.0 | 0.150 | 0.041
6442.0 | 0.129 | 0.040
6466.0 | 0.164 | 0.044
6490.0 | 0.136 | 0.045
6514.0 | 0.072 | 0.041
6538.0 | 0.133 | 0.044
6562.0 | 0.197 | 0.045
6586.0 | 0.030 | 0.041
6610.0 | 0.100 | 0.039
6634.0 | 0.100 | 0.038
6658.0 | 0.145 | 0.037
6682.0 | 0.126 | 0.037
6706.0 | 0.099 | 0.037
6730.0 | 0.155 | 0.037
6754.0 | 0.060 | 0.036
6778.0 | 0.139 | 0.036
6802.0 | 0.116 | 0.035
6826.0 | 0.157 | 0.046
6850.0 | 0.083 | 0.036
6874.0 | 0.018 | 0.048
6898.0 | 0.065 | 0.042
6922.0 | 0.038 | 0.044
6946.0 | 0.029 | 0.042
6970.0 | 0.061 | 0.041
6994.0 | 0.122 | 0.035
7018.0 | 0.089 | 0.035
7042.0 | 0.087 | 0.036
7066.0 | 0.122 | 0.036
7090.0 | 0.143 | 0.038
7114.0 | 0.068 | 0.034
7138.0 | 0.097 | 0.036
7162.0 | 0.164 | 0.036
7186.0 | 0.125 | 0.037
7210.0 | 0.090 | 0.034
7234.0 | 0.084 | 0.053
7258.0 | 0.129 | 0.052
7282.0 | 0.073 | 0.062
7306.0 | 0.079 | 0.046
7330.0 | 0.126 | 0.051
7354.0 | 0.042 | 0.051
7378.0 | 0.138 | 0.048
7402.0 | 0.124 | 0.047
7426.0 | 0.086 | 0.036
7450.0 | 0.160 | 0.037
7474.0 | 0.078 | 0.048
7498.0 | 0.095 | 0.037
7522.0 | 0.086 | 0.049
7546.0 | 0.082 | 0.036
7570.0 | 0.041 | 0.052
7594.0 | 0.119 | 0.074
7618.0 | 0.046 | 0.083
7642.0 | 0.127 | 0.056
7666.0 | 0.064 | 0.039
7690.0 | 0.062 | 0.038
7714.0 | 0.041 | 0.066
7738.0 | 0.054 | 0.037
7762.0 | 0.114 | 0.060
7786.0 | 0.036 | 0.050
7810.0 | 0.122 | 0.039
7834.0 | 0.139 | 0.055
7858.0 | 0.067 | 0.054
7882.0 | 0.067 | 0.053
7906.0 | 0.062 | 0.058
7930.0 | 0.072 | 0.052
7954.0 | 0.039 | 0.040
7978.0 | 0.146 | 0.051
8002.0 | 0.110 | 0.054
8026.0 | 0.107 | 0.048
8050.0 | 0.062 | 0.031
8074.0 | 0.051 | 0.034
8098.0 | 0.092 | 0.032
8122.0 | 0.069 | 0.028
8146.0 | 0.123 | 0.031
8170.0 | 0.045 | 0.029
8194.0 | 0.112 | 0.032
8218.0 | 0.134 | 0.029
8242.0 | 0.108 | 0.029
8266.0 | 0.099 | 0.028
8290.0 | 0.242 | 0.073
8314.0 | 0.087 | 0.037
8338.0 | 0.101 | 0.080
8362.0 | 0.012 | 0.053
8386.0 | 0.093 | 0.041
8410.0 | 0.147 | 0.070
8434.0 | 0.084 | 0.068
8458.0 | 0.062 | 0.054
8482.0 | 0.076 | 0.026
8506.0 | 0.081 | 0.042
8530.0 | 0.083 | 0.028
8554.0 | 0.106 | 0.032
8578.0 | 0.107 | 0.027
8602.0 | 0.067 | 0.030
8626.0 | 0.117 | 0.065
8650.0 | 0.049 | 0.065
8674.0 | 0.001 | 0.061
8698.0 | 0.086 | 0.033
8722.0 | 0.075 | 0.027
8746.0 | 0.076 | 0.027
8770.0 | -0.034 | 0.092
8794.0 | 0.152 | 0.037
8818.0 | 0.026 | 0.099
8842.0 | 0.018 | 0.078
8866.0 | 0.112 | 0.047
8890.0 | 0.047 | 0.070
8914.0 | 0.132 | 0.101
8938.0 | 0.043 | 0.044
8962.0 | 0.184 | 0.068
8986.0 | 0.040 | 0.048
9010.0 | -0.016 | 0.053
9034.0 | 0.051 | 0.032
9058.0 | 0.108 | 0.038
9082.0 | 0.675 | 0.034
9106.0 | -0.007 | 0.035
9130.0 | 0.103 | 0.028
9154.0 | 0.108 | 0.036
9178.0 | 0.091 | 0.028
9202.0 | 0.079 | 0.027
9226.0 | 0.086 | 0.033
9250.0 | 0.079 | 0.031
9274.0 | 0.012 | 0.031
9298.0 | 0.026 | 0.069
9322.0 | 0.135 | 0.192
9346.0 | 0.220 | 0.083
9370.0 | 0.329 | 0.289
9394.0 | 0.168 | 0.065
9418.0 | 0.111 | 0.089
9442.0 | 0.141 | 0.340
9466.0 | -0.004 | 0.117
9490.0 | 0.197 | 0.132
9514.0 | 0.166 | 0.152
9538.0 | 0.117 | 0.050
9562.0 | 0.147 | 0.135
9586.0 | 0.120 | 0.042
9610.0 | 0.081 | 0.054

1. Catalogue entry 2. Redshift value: 1.43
